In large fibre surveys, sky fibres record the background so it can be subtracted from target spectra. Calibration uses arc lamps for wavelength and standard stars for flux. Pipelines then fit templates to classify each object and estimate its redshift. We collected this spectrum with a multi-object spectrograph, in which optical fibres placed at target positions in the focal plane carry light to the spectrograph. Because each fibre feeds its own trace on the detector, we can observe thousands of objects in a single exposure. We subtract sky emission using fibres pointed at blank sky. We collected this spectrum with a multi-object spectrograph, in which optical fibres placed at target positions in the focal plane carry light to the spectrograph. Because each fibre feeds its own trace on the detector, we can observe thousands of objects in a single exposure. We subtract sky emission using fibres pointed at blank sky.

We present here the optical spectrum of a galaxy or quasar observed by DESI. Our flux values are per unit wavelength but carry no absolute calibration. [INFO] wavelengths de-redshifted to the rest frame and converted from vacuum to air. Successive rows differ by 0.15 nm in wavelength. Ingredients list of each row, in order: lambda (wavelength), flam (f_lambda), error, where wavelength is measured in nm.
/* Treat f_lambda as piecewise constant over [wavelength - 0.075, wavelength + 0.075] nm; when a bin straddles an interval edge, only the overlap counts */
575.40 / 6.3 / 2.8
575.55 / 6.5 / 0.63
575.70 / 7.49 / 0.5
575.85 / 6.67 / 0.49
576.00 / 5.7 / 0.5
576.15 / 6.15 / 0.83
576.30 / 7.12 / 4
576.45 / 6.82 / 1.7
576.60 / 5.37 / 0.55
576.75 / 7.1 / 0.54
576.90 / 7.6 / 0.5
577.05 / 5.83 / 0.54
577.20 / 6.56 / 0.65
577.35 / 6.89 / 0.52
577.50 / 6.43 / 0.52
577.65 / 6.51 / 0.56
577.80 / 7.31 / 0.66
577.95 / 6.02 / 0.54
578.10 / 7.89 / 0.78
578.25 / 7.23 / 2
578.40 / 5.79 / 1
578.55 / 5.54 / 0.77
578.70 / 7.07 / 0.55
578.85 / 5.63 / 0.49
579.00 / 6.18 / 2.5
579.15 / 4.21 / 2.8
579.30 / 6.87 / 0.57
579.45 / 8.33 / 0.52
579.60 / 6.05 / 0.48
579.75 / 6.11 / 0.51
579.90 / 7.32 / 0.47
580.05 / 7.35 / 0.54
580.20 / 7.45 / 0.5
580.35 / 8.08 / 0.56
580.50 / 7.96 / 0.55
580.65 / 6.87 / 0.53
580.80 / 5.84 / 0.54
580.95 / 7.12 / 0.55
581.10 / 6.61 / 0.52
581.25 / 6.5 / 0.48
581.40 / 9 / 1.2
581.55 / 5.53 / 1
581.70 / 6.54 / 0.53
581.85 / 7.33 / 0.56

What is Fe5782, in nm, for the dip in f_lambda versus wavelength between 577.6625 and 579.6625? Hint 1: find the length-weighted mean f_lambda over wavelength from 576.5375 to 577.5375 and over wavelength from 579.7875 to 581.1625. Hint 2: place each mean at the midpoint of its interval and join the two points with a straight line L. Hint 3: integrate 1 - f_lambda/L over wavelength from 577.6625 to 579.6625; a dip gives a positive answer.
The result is 0.11 nm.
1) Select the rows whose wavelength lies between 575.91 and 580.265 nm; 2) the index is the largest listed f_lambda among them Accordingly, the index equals 8.33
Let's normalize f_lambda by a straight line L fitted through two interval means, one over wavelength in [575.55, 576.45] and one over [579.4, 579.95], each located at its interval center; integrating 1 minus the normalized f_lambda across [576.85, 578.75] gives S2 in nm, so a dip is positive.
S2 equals 0.03 nm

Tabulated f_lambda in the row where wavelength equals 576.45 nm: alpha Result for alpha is 6.82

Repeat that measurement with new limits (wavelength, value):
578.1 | 7.89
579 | 6.18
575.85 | 6.67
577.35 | 6.89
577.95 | 6.02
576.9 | 7.6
